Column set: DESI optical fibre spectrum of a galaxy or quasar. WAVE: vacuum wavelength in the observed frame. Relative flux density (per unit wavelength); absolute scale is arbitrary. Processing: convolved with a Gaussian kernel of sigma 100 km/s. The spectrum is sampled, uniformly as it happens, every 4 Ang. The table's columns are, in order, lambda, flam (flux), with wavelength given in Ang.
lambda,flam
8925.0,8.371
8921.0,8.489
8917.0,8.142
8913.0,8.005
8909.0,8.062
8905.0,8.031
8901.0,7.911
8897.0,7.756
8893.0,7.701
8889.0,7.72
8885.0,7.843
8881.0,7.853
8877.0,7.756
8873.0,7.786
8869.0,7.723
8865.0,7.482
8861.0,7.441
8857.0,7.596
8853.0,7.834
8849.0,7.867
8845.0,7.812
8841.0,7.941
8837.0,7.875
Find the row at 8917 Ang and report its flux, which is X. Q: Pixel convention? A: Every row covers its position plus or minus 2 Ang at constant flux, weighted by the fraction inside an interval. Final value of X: 8.142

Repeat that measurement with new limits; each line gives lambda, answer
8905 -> 8.031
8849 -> 7.867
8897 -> 7.756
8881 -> 7.853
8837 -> 7.875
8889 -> 7.72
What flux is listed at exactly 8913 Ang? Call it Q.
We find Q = 8.005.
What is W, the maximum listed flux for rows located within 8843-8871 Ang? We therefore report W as 7.867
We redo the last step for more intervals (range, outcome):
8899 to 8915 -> 8.062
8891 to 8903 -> 7.911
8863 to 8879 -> 7.786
